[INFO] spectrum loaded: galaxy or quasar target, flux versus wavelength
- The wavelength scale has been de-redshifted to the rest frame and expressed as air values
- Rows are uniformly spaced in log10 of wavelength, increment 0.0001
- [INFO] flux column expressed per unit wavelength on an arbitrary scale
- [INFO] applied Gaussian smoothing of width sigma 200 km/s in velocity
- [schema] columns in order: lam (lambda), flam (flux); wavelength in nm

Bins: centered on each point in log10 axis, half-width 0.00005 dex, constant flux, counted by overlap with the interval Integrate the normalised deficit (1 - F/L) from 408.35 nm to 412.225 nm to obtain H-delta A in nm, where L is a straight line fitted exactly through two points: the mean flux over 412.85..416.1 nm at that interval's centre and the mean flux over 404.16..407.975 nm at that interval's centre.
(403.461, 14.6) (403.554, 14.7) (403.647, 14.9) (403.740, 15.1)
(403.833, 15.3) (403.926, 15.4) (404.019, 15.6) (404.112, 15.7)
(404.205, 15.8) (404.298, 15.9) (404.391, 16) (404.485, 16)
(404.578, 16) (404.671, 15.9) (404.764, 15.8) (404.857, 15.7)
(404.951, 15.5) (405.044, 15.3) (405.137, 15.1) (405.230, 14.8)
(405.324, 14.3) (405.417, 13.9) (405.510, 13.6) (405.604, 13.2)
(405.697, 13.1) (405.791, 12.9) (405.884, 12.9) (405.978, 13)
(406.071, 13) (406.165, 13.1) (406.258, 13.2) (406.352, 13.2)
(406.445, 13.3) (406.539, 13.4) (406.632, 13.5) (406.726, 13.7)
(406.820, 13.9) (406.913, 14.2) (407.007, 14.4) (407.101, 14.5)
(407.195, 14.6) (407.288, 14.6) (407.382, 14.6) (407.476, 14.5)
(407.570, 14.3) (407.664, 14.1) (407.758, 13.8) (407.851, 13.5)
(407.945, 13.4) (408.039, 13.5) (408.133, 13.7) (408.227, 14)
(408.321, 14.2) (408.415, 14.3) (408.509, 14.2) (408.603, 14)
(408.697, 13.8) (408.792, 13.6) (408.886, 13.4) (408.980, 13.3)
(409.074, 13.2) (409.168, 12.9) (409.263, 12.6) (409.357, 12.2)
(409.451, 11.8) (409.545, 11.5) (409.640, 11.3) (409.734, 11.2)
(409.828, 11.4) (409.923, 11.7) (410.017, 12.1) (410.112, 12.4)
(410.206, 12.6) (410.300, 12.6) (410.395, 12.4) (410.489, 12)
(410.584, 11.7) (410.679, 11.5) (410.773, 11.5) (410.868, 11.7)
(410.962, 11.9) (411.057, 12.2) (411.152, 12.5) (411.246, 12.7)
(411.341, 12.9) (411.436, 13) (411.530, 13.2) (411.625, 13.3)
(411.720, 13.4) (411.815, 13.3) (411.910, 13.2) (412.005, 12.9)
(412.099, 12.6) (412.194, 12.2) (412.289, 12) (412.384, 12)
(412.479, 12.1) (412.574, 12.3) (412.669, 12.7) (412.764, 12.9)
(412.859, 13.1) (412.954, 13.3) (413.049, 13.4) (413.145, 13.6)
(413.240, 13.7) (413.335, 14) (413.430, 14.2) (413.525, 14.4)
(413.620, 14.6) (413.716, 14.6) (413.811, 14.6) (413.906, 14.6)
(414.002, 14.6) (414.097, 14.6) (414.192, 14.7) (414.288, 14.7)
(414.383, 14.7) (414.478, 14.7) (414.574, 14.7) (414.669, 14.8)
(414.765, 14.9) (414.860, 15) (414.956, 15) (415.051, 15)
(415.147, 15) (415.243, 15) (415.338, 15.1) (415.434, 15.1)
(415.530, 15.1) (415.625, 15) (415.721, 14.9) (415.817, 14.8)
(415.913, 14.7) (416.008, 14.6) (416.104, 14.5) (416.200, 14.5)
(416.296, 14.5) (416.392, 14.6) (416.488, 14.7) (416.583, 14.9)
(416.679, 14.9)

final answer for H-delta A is 0.49 nm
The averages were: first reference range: 14.3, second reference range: 14.6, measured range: 12.6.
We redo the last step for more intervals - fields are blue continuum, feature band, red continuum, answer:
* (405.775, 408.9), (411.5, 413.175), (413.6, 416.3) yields 0.18 nm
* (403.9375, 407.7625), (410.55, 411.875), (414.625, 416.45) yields 0.19 nm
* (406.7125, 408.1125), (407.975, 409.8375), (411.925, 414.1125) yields 0.12 nm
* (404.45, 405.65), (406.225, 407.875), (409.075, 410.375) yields -0.03 nm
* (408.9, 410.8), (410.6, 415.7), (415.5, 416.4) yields -0.04 nm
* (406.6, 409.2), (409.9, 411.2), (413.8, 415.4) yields 0.20 nm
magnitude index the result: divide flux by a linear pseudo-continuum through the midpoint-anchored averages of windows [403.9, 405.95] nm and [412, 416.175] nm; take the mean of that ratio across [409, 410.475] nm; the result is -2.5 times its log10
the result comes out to 0.192 mag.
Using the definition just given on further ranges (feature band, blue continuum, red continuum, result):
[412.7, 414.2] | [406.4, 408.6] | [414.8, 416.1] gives 0.05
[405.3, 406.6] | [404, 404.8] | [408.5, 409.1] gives 0.14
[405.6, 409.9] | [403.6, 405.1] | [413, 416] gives 0.14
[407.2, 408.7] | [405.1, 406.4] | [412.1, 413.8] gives -0.05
